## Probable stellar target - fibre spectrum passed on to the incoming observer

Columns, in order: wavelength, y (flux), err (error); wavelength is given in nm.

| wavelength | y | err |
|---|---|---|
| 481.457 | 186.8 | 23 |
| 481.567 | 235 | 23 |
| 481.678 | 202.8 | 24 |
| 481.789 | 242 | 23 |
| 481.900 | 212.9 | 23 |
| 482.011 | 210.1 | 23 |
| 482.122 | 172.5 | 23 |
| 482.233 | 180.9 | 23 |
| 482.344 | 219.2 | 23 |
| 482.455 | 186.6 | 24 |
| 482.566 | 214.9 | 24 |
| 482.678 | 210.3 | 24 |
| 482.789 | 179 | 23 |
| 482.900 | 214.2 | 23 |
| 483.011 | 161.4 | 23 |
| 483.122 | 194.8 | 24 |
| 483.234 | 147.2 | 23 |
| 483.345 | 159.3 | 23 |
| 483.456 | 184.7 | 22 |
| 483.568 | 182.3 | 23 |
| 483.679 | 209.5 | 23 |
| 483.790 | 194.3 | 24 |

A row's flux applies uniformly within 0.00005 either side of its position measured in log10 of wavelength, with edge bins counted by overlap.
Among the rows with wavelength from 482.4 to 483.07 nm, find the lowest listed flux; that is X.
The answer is 161.4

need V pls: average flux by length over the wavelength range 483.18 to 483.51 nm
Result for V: 164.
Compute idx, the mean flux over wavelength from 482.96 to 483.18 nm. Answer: 178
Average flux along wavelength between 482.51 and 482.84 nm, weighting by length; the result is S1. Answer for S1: 201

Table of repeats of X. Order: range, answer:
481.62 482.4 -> 172.5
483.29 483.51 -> 159.3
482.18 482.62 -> 180.9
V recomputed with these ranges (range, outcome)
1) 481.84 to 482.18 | 199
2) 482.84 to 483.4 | 175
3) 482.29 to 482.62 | 207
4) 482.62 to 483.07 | 191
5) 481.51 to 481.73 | 220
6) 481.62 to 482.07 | 217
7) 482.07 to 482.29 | 177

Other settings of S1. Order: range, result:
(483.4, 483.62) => 183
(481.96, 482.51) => 194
